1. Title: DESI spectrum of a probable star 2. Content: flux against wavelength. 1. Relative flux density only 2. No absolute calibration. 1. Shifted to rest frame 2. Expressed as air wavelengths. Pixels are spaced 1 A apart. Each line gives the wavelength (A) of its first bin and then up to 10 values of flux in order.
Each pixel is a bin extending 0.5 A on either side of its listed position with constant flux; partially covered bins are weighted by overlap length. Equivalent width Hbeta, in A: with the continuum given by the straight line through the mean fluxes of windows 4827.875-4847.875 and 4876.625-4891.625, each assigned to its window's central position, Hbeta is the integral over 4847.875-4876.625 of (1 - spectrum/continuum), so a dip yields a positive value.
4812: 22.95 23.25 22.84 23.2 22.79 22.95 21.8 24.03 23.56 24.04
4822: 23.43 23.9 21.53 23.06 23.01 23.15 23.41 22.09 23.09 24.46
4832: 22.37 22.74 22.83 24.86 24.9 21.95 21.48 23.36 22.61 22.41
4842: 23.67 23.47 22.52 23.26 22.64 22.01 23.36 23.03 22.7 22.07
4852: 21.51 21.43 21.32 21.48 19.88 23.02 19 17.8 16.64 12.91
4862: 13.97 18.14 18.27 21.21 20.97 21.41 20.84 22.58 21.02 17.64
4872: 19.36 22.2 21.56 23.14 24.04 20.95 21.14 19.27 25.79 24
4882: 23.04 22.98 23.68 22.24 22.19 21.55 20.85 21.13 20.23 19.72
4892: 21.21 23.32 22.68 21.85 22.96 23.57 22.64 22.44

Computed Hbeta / 2.6 A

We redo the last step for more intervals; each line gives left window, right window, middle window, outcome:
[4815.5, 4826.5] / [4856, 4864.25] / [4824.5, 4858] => -4.1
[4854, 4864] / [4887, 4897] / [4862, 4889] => -1.9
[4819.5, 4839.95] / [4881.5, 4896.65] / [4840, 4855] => 0.2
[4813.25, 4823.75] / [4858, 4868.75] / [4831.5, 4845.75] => -1.4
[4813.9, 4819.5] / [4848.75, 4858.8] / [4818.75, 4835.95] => -0.6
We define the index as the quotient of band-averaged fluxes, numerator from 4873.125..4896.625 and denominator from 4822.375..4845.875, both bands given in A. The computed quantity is 1.0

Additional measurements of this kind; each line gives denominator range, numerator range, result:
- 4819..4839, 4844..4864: 0.88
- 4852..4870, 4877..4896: 1.13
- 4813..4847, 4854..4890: 0.90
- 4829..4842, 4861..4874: 0.85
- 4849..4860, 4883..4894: 1.04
